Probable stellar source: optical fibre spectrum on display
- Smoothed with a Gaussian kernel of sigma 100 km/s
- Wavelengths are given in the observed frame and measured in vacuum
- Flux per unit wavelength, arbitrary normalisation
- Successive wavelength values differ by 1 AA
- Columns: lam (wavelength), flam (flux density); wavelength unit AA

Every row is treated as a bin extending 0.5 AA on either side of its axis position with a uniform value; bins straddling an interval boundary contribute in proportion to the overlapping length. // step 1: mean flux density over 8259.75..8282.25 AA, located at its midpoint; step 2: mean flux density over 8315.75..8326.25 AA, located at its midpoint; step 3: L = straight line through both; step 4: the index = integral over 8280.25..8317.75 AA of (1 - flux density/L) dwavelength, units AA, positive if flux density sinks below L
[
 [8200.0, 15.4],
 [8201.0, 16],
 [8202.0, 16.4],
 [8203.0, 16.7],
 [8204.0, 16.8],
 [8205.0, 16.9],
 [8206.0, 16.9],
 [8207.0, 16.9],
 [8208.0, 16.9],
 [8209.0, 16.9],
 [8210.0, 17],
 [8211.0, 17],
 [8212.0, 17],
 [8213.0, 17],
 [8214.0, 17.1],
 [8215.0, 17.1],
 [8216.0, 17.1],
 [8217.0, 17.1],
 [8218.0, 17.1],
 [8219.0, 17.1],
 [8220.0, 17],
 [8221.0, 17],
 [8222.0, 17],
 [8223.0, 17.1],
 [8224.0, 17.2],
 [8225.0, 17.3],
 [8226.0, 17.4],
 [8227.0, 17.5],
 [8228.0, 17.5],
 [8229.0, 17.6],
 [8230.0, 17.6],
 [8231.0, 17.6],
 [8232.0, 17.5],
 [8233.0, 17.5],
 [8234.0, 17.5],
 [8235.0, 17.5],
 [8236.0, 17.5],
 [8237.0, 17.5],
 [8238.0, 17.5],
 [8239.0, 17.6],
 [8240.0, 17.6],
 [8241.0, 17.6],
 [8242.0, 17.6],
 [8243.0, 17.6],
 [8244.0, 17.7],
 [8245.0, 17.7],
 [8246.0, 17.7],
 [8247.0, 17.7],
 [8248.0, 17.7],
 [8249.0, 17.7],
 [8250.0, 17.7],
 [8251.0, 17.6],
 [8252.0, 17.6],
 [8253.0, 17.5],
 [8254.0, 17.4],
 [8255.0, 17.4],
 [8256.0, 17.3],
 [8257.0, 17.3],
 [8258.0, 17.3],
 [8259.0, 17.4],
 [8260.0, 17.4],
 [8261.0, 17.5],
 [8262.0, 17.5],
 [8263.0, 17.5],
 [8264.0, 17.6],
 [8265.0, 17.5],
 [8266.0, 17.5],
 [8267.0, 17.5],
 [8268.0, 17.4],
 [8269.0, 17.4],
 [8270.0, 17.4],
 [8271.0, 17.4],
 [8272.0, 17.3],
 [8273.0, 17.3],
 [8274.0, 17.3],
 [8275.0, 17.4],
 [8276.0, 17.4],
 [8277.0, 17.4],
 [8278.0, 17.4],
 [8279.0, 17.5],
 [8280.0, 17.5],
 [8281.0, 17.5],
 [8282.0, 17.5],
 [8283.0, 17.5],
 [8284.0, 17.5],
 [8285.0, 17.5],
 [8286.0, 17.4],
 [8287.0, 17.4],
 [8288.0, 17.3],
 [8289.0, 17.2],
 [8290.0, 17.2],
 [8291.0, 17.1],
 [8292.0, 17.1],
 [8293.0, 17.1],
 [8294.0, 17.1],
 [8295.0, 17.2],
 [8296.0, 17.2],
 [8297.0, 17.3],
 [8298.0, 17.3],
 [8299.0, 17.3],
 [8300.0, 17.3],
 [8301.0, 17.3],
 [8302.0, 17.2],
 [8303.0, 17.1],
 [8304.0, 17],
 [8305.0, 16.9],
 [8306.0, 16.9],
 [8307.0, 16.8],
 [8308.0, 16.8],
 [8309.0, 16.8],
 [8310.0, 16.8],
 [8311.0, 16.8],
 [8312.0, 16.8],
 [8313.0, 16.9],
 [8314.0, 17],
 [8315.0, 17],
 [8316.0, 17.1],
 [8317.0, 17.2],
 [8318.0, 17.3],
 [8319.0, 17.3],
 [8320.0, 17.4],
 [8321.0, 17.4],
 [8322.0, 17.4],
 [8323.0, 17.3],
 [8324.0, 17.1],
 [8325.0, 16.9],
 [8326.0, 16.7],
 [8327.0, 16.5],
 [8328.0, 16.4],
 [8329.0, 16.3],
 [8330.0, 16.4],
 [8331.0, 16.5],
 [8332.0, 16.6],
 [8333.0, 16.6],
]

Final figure 0.3 AA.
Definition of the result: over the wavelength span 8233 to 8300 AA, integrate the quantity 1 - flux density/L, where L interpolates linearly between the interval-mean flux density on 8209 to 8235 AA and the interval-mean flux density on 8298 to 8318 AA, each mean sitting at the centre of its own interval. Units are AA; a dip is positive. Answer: -1.2 AA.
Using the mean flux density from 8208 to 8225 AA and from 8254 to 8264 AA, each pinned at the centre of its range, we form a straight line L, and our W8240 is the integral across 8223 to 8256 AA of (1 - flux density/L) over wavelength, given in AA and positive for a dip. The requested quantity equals -0.56 AA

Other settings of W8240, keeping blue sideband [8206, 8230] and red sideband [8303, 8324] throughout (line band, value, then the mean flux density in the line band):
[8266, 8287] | -0.4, 17.4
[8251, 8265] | -0.3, 17.4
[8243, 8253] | -0.3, 17.7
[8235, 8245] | -0.3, 17.6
